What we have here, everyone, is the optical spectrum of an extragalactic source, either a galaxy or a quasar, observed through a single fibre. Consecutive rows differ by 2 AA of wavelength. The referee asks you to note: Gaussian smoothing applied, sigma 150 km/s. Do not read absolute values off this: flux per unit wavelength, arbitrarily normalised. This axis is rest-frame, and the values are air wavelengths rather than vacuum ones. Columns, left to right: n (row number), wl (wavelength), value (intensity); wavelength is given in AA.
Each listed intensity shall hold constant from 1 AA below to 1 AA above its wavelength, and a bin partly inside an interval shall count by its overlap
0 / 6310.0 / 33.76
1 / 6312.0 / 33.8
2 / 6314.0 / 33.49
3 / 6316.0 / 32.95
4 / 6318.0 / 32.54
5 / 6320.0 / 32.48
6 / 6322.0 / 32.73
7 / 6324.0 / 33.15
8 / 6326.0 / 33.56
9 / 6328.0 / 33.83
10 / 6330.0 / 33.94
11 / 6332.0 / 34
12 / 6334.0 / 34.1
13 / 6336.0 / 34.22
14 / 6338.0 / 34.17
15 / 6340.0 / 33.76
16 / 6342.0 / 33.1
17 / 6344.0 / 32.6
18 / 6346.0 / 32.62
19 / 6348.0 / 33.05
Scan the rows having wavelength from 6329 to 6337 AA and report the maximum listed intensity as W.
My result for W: 34.22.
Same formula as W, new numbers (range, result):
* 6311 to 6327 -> 33.8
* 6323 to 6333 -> 34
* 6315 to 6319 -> 32.95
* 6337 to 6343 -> 34.17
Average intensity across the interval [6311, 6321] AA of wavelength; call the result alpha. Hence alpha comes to 33.1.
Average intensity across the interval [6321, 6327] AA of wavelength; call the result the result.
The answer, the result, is 33.1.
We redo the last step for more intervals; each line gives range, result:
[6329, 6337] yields 34.1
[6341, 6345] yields 32.9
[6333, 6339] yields 34.2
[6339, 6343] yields 33.4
